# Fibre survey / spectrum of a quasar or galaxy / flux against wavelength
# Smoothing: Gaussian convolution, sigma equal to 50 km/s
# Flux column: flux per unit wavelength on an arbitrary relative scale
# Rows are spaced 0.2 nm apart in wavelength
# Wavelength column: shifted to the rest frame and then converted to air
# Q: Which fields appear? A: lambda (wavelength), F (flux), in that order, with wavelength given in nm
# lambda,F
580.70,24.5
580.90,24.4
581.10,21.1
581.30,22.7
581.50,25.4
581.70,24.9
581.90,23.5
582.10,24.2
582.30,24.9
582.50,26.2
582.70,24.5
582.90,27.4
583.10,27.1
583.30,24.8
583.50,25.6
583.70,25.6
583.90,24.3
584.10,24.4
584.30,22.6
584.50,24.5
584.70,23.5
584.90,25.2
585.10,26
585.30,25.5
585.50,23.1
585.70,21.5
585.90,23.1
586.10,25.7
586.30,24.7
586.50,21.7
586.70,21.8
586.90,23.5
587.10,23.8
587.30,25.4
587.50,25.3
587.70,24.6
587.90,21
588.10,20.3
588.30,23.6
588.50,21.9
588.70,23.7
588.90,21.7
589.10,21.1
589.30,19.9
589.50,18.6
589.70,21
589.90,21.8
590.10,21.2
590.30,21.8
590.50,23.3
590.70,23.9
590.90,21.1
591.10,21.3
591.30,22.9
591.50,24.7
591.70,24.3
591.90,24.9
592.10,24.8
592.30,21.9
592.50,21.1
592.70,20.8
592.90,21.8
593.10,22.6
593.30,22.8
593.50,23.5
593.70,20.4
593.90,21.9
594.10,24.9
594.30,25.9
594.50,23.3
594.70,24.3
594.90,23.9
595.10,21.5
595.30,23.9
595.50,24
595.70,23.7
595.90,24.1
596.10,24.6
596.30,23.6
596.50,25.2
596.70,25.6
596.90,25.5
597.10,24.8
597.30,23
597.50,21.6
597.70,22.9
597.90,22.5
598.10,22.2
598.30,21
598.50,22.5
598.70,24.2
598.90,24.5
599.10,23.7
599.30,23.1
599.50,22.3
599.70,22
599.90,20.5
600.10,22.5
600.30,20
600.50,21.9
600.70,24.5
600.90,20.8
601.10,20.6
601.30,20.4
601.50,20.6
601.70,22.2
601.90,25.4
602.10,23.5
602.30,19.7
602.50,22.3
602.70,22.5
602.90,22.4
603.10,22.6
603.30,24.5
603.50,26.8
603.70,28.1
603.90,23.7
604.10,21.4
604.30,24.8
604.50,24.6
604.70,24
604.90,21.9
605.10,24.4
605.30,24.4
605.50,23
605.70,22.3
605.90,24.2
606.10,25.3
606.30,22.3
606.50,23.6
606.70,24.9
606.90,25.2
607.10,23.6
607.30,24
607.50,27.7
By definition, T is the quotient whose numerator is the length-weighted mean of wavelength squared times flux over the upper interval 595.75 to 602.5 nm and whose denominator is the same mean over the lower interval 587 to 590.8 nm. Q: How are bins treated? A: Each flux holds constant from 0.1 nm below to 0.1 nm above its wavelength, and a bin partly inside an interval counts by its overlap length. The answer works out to 1.06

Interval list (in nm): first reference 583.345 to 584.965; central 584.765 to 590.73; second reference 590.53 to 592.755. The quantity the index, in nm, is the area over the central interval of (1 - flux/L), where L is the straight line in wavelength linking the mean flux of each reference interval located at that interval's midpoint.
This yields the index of 0.22 nm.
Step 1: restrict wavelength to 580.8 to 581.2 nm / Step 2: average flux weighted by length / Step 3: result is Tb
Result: 22.7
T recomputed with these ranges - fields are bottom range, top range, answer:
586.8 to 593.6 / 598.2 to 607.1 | 1.07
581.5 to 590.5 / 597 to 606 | 1.02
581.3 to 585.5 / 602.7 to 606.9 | 1.03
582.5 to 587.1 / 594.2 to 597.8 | 1.02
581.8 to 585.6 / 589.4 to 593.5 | 0.92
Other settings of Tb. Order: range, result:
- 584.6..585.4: 25.1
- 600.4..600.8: 23.2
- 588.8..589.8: 20.5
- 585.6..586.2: 23.4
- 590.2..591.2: 22.3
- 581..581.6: 23.1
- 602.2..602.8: 21.5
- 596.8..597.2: 25.1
